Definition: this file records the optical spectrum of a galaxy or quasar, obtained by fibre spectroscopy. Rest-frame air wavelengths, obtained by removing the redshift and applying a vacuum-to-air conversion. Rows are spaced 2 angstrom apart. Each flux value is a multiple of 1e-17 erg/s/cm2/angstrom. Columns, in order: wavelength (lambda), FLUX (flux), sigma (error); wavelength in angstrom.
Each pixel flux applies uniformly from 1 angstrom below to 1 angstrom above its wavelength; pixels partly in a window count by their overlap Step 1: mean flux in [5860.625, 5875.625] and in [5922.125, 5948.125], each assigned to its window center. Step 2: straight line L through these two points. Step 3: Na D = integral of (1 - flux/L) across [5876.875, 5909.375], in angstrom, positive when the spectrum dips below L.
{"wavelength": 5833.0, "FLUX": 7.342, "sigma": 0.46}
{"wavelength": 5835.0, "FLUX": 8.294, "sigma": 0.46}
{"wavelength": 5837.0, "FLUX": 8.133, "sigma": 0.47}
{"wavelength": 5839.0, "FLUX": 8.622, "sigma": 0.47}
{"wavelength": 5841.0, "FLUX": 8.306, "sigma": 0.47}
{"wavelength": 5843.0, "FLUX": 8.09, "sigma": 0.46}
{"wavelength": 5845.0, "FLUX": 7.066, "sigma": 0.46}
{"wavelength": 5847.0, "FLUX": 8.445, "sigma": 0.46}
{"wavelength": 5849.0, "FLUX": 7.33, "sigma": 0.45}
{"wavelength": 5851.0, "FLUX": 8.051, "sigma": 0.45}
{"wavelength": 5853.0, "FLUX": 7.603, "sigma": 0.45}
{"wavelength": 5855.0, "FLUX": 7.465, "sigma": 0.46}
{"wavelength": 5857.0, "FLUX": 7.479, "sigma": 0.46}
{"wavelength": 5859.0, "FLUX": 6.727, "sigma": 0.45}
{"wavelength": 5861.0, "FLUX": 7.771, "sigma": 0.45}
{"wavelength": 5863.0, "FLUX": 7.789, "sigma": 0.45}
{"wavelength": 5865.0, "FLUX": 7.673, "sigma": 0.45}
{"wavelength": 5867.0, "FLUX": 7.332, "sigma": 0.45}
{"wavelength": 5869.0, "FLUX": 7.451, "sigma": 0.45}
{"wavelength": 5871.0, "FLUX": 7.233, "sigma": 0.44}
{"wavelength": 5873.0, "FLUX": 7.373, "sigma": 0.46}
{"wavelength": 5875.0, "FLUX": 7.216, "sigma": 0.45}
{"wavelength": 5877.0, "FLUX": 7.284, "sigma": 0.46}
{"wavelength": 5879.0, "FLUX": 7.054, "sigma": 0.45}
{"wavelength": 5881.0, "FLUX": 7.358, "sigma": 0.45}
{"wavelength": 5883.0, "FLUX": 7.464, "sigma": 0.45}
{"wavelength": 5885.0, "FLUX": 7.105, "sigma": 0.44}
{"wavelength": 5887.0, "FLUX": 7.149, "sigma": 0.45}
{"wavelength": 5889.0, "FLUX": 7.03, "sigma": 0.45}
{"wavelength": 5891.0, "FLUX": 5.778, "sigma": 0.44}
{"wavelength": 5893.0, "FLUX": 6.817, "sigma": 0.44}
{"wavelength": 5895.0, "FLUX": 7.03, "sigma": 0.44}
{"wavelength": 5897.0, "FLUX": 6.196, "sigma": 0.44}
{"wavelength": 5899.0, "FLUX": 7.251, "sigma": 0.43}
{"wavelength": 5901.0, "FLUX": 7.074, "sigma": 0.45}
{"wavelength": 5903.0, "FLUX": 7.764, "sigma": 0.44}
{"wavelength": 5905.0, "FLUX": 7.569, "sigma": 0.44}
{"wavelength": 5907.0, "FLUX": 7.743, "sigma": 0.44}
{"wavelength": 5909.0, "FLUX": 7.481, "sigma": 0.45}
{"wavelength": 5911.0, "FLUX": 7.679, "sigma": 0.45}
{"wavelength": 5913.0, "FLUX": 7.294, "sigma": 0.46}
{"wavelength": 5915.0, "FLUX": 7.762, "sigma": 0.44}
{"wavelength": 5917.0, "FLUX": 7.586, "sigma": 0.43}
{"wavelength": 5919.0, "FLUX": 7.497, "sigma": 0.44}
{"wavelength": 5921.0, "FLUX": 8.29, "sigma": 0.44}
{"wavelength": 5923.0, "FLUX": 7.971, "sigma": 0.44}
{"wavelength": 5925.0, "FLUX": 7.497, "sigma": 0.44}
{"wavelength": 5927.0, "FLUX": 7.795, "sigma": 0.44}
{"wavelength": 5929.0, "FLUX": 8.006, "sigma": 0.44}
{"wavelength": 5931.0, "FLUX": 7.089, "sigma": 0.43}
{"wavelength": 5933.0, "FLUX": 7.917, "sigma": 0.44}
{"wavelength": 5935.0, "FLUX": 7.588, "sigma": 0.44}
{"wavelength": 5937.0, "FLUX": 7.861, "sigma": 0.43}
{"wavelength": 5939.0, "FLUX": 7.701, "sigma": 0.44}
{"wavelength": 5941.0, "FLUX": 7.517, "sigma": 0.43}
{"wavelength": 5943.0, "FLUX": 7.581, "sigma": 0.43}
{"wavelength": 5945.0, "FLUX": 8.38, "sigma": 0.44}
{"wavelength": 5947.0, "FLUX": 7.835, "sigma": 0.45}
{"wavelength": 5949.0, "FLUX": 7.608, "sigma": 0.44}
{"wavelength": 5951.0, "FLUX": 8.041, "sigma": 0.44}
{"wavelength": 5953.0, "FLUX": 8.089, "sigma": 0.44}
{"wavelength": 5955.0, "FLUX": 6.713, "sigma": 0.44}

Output 2.0 angstrom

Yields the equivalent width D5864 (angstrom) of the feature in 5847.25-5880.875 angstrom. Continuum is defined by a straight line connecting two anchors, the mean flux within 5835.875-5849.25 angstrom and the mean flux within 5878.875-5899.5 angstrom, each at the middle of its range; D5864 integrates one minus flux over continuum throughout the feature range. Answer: 0.3 angstrom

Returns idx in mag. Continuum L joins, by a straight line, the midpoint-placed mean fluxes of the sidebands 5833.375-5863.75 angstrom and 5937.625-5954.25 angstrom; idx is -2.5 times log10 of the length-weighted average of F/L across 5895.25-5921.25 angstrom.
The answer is 0.05 mag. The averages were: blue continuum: 7.8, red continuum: 7.83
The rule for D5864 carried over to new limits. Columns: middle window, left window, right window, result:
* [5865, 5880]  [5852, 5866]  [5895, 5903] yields 0.0 angstrom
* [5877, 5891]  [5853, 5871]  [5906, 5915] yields 0.8 angstrom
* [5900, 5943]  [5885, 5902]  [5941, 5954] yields -1.7 angstrom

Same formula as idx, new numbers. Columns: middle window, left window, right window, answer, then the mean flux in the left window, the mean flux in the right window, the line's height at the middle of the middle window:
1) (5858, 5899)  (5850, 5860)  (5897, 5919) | 0.047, 7.47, 7.46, 7.46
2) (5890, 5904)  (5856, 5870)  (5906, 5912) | 0.112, 7.46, 7.63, 7.59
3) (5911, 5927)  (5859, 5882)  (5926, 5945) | -0.011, 7.38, 7.71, 7.63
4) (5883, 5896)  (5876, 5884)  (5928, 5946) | 0.076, 7.29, 7.74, 7.36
